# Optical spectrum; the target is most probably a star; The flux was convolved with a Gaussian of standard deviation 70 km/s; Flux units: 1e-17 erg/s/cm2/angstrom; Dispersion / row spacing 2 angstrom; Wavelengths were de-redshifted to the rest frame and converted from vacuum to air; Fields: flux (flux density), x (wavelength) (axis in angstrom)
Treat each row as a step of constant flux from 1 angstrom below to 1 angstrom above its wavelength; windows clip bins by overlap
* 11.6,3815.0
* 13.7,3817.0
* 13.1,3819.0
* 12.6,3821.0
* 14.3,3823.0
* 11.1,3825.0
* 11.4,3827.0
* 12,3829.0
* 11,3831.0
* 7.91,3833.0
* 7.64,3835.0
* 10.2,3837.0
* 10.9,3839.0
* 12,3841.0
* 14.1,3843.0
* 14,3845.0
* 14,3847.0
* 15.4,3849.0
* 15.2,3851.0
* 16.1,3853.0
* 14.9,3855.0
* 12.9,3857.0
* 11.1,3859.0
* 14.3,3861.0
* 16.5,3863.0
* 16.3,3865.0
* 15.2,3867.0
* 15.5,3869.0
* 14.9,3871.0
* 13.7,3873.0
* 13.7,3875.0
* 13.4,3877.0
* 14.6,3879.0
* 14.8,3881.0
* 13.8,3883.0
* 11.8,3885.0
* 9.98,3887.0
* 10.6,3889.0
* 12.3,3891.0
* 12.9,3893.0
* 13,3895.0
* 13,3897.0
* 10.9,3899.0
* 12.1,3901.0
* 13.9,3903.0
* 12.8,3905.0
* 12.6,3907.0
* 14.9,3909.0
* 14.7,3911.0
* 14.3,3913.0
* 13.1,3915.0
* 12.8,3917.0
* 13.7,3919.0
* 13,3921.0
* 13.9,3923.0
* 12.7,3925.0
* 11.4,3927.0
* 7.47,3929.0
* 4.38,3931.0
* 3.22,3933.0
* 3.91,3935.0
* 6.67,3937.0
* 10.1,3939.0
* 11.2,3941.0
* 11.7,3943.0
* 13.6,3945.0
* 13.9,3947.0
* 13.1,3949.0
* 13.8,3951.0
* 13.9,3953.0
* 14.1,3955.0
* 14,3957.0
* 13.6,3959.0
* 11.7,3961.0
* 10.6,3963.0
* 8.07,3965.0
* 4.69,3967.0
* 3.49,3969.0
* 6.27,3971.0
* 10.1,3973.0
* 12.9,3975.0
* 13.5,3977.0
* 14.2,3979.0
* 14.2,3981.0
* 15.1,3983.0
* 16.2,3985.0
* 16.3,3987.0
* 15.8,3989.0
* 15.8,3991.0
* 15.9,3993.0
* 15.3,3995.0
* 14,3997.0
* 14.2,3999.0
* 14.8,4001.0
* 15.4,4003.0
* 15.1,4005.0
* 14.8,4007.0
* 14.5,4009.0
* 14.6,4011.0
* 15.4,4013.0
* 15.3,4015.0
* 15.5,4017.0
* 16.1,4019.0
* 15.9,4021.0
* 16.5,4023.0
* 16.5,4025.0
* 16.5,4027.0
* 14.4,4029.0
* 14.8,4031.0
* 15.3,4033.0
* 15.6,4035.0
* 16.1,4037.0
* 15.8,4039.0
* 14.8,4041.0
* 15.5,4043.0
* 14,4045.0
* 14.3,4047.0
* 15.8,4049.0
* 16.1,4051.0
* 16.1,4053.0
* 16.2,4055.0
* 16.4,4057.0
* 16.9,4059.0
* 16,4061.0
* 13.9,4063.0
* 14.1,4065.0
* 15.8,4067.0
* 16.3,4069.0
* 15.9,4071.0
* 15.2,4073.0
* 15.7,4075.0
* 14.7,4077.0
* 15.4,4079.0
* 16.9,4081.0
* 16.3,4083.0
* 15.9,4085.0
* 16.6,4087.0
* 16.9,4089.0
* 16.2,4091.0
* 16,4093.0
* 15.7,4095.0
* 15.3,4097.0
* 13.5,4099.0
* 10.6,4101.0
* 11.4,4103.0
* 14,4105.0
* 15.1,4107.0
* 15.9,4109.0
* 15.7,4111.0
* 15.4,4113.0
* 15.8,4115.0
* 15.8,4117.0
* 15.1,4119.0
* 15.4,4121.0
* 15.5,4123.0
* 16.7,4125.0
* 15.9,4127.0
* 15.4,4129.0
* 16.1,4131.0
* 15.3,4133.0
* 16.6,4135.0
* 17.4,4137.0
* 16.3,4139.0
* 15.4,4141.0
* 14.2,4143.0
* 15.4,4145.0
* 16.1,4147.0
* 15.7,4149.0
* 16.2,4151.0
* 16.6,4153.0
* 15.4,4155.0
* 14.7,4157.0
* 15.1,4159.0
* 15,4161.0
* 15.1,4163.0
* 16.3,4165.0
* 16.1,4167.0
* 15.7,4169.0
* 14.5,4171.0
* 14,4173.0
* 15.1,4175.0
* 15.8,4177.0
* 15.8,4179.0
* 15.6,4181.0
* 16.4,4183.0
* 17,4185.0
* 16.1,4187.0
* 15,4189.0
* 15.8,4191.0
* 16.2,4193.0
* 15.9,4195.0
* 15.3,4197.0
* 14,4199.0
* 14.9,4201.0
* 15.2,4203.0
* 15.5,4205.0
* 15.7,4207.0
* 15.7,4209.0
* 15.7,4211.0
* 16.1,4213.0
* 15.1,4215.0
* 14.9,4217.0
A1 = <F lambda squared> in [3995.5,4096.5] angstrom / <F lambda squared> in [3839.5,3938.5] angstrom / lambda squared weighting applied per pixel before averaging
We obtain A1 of 1.33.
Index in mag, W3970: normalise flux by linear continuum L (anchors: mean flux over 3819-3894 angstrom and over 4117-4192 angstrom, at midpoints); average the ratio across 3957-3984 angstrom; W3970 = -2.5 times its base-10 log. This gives 0.29 mag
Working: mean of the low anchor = 13.1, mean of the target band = 10.8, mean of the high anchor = 15.7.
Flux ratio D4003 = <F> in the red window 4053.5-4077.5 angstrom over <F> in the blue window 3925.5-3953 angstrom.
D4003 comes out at 1.60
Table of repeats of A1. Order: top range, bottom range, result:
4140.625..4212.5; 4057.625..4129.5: 1.05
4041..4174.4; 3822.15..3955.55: 1.39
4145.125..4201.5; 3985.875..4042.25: 1.09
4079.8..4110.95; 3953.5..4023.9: 1.17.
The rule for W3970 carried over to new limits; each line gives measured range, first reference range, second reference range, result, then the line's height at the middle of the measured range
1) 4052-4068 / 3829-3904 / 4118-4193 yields -0.061 mag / 14.8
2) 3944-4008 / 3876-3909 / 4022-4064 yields 0.100 mag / 14.3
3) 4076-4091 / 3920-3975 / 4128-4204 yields -0.186 mag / 13.6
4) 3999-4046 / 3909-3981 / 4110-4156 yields -0.178 mag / 13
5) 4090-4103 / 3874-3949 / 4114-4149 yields 0.062 mag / 15.2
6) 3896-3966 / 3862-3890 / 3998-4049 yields 0.228 mag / 14.4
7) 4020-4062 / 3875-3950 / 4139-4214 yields -0.153 mag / 13.6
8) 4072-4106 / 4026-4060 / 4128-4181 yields 0.035 mag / 15.6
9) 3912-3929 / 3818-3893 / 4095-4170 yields 0.067 mag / 13.6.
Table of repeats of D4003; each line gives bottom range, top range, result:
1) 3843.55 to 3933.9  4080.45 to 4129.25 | 1.17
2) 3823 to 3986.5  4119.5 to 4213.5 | 1.28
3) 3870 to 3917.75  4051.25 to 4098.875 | 1.21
